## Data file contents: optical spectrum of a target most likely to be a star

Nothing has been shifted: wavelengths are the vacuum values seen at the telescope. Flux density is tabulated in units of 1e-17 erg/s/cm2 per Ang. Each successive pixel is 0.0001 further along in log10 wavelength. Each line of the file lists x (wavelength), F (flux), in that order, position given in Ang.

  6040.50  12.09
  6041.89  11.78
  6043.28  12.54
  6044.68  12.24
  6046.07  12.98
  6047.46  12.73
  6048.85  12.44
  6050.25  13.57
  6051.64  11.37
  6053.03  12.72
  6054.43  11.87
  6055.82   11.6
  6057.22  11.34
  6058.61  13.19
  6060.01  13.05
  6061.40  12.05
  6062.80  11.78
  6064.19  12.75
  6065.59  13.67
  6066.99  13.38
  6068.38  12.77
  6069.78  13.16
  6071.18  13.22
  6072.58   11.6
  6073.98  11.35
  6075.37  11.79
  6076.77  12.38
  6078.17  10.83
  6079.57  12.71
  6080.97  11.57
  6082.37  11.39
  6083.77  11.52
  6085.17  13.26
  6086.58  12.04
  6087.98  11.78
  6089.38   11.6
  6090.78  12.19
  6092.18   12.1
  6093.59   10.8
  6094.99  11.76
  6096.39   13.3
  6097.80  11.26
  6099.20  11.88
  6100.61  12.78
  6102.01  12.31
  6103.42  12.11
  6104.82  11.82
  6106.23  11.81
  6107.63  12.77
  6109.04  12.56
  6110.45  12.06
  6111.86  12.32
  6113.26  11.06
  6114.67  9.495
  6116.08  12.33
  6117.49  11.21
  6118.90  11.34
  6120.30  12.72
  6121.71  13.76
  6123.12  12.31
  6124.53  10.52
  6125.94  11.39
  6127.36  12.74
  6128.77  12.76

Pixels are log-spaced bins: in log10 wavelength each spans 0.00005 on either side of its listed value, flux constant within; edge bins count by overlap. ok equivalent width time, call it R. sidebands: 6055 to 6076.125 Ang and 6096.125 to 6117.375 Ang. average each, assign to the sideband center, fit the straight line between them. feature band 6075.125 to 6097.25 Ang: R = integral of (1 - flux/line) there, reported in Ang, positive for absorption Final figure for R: 0.46 Ang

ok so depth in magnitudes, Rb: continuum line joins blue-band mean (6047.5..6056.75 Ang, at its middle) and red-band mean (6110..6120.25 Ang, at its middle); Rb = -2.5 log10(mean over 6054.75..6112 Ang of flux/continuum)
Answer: -0.03 mag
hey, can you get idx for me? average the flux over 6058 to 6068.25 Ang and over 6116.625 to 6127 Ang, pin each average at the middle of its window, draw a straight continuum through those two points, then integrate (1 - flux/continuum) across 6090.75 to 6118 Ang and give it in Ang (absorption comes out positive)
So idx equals 0.7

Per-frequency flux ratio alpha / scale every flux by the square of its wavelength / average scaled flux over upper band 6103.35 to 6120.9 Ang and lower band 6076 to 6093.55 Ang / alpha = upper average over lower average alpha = 1.0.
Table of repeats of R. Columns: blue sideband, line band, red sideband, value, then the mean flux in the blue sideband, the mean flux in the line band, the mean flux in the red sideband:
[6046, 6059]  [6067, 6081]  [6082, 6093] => -0.1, 12.3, 12.2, 12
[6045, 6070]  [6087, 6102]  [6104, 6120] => 0.1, 12.6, 12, 11.7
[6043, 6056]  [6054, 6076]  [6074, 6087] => -0.5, 12.4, 12.4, 11.9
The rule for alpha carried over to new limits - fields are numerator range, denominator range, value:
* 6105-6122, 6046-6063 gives 0.98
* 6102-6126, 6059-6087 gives 0.98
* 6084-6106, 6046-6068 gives 0.97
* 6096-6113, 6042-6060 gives 1.00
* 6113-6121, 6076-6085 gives 0.97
